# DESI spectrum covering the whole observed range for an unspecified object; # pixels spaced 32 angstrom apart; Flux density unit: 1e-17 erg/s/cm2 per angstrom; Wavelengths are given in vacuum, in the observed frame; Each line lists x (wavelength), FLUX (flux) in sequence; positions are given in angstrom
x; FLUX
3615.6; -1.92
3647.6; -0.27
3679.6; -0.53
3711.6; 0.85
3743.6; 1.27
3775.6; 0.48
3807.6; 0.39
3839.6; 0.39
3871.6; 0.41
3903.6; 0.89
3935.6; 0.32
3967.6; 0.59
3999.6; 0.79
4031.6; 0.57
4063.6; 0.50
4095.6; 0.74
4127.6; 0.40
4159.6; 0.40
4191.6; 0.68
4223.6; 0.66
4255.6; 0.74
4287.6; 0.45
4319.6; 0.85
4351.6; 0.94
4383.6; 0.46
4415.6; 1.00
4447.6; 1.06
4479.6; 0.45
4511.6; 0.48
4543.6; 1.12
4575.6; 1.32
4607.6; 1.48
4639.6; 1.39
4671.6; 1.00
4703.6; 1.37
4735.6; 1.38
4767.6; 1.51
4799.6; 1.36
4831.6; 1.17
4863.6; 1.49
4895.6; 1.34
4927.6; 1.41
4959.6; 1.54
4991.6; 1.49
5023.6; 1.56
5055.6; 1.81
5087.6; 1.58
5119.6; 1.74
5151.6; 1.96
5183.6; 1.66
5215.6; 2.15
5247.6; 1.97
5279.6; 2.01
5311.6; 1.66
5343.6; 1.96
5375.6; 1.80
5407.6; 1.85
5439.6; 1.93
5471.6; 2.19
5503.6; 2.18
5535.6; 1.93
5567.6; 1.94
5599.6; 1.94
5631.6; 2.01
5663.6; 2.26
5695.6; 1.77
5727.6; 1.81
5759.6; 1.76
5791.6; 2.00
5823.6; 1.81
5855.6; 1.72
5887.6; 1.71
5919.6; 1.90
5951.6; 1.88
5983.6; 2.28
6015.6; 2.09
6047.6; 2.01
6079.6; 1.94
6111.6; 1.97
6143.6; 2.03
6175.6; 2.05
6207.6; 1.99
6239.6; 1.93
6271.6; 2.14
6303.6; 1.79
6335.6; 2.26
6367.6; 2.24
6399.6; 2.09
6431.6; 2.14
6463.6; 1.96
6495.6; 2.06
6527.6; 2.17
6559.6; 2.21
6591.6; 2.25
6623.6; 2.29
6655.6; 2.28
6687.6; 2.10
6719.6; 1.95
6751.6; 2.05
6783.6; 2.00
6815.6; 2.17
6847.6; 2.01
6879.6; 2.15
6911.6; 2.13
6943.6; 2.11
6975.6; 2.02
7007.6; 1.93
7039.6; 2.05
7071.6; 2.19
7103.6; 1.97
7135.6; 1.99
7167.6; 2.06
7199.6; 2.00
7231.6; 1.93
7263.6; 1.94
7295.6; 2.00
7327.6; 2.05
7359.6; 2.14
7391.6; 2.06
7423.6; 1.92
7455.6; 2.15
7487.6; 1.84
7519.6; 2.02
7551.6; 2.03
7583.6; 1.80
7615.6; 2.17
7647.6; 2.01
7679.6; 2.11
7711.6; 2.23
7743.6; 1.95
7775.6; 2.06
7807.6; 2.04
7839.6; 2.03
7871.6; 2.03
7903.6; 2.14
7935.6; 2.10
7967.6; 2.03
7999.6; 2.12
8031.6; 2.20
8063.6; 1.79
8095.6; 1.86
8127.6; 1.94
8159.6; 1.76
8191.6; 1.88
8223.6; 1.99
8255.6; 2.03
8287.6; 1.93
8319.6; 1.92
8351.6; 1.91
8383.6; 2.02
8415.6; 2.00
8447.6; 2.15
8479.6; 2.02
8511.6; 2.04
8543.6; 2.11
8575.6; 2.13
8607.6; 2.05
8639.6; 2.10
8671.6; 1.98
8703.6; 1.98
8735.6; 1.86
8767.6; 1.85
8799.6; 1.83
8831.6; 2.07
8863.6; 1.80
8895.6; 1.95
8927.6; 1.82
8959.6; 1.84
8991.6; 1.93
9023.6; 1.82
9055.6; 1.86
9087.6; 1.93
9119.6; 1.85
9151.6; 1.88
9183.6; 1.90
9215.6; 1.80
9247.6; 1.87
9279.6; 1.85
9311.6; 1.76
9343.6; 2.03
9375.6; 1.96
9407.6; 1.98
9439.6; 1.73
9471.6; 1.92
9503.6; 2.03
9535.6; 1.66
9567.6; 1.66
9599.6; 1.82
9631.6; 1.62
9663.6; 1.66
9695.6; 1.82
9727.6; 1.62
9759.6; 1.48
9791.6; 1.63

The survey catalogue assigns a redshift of 0.14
